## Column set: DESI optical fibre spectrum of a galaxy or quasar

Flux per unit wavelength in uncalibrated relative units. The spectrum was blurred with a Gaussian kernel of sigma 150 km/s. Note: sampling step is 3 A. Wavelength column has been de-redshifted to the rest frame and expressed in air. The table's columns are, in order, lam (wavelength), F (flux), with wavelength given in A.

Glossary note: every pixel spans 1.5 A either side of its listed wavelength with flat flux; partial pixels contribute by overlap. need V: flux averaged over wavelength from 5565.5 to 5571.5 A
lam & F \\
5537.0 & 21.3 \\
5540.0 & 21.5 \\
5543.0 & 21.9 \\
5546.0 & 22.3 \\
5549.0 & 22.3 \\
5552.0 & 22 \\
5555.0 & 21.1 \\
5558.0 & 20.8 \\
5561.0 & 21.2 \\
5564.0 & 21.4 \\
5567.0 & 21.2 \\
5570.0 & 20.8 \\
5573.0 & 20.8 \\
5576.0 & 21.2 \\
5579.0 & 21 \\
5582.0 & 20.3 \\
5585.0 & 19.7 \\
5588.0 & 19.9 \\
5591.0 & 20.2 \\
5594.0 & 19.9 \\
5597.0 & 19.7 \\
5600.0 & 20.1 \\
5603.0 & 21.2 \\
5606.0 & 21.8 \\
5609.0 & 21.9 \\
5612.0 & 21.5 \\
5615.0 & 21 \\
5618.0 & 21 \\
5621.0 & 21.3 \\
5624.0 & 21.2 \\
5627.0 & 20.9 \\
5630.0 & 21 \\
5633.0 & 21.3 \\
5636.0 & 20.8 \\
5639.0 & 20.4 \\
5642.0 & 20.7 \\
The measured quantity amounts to 21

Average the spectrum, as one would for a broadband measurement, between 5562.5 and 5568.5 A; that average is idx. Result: 21.3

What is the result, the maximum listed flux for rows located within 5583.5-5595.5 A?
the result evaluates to 20.2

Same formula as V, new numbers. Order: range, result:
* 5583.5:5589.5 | 19.8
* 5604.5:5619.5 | 21.4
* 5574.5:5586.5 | 20.6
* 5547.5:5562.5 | 21.5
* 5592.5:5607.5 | 20.5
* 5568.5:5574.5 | 20.8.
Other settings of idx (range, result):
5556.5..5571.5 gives 21.1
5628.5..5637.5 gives 21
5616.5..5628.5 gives 21.1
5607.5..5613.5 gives 21.7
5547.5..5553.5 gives 22.2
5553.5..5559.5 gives 21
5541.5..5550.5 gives 22.2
